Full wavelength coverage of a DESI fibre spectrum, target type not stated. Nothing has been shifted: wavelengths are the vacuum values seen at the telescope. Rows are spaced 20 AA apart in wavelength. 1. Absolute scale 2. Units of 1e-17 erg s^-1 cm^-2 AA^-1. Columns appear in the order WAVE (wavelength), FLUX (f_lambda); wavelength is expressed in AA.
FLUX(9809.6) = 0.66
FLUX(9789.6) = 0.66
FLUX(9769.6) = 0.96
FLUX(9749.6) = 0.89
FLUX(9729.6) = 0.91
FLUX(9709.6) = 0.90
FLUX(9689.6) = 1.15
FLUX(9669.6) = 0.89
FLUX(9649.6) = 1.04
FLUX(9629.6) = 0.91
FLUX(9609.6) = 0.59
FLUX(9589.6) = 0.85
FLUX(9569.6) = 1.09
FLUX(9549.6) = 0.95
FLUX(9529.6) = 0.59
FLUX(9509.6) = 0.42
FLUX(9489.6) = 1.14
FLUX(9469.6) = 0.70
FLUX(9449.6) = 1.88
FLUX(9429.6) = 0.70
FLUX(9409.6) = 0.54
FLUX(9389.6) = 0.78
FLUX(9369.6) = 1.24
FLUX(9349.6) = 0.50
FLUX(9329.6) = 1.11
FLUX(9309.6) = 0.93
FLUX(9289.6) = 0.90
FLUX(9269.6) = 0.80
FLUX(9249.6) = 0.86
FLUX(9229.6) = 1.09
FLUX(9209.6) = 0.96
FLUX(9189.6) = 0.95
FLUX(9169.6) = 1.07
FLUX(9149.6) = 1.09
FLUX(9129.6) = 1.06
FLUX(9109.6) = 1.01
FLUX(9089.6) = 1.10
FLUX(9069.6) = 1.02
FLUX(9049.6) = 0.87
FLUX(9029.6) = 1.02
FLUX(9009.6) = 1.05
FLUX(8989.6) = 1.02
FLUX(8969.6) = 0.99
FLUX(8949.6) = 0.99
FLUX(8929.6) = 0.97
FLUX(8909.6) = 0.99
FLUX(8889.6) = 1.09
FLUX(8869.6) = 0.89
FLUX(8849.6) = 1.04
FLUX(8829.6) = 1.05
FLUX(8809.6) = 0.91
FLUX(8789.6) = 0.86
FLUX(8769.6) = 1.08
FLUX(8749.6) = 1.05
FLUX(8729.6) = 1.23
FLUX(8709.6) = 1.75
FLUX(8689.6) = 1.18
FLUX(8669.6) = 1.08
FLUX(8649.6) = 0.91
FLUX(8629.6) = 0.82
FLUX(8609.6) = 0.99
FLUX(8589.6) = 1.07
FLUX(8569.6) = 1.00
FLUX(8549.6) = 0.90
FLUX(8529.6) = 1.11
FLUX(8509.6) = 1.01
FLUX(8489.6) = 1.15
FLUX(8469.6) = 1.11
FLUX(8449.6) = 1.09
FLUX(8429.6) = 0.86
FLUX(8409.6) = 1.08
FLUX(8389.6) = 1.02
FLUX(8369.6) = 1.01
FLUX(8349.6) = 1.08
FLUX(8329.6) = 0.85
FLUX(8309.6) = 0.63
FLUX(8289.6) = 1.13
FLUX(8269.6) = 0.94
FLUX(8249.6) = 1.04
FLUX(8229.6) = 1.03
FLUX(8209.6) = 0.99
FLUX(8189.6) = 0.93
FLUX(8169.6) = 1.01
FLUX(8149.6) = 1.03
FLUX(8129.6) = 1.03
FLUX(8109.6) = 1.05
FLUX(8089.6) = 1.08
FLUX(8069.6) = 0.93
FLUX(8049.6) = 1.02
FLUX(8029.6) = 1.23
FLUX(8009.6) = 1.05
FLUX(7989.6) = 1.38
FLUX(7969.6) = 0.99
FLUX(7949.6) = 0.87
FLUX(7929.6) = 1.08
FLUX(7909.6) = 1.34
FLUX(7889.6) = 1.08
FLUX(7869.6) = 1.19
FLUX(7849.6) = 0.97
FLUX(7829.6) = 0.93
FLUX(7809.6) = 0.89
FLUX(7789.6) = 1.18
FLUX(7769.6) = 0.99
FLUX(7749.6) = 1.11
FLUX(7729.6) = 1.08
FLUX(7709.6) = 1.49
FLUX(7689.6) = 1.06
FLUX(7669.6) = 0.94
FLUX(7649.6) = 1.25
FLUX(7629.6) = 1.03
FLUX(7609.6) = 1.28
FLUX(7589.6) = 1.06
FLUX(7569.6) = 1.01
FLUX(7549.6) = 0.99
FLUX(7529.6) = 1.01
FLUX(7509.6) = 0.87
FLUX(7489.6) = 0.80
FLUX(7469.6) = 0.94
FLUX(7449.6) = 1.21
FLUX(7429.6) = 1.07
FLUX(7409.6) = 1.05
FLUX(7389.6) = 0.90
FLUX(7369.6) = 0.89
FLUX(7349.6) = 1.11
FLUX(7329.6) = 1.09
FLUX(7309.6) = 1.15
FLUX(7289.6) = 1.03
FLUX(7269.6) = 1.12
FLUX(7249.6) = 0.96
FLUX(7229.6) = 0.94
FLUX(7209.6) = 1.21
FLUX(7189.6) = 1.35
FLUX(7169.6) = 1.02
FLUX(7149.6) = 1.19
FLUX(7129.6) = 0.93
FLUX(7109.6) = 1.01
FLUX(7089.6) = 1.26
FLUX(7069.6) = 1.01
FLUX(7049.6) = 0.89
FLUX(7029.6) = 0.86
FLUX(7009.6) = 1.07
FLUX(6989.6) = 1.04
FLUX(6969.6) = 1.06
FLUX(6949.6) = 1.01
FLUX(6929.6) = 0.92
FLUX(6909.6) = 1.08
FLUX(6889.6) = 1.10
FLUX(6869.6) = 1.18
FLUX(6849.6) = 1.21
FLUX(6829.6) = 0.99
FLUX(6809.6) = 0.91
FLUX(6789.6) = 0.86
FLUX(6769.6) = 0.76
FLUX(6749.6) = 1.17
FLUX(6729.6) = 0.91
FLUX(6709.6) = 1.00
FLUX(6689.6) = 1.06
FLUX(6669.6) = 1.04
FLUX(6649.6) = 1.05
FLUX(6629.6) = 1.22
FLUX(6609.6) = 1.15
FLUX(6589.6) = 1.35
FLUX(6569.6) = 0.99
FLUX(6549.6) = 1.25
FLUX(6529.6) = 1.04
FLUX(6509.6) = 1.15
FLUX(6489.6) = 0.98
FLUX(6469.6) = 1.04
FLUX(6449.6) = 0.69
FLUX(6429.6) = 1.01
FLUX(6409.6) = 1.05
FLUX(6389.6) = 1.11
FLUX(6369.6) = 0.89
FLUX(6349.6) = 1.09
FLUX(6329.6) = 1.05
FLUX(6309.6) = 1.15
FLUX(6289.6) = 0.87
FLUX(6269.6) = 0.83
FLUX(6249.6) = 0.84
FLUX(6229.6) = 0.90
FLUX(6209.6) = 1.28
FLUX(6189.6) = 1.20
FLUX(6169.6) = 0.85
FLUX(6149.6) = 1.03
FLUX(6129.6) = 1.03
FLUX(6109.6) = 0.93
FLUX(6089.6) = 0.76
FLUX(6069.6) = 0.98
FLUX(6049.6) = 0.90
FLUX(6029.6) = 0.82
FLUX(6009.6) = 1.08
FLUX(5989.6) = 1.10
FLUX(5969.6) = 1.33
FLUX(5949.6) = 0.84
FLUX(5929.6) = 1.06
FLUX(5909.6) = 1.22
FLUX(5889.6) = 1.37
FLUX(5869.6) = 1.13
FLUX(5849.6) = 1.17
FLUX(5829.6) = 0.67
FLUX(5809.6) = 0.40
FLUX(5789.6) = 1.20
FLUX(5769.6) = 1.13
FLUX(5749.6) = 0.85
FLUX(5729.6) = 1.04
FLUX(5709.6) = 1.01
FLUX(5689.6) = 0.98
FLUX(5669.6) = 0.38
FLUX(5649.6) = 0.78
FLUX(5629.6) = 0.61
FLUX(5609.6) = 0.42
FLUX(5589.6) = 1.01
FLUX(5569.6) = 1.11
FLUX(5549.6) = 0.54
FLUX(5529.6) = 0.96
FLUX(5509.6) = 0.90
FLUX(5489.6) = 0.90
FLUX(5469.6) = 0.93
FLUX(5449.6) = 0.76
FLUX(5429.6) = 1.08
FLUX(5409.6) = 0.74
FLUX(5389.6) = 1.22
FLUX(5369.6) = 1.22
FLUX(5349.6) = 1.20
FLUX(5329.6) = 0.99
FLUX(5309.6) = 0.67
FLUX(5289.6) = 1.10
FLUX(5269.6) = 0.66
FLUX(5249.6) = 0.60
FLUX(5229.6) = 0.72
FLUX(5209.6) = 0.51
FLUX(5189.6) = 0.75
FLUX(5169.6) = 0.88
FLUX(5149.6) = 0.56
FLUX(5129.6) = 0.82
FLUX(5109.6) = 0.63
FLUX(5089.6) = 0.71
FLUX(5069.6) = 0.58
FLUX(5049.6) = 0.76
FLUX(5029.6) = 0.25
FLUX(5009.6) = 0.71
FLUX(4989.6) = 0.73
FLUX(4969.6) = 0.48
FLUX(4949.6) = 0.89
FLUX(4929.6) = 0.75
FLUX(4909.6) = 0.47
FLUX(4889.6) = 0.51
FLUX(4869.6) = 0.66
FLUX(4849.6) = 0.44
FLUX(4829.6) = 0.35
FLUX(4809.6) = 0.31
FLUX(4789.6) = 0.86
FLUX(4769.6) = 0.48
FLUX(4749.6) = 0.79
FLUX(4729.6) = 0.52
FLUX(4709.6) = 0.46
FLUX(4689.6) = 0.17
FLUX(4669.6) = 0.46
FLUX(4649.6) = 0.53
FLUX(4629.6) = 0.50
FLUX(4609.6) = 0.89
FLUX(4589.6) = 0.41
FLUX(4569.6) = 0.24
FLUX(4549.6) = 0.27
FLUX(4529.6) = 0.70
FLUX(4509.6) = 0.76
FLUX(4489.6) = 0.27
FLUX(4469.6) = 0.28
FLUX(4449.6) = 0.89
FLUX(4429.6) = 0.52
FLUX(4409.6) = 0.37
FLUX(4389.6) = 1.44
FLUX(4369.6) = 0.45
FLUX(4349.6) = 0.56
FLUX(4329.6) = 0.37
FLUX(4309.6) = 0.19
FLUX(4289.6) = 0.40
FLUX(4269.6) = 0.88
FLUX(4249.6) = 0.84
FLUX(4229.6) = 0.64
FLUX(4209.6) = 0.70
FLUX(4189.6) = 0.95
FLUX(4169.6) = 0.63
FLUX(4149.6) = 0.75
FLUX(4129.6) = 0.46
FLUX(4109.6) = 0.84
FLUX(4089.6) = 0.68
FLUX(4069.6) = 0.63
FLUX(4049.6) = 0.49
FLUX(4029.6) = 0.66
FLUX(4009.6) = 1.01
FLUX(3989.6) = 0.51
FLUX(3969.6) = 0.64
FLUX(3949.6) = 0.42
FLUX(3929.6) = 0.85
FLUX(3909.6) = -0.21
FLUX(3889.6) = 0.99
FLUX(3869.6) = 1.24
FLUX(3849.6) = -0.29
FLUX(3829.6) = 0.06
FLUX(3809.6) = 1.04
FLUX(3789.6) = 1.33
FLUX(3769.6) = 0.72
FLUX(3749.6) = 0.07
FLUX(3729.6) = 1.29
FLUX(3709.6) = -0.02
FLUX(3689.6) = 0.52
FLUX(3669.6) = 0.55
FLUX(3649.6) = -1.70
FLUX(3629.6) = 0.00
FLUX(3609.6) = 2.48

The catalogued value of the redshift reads 0.326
